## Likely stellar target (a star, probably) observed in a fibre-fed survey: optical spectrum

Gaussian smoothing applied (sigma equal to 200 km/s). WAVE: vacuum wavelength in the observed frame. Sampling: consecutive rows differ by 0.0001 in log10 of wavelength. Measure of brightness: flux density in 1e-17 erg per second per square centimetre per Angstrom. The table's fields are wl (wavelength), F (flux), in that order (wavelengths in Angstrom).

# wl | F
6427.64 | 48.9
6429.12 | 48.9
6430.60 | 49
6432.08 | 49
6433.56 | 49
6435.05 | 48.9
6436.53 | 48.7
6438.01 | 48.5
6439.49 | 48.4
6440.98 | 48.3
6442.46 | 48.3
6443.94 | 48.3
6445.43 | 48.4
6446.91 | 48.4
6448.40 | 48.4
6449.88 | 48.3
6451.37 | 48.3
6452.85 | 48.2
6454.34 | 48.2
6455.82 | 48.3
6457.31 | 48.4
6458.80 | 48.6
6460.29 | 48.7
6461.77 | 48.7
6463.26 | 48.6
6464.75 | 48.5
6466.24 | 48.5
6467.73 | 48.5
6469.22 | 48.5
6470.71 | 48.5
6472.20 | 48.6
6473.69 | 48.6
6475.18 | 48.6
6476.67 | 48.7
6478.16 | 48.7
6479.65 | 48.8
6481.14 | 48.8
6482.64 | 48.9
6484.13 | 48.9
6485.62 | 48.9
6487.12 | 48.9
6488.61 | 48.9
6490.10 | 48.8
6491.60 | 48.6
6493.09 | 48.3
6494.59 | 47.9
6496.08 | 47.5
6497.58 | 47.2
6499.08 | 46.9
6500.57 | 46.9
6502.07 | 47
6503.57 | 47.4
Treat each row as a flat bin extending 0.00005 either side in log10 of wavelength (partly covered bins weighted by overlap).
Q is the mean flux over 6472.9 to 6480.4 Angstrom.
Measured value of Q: 48.7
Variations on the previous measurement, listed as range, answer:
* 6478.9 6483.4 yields 48.8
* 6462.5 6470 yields 48.5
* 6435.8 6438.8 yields 48.7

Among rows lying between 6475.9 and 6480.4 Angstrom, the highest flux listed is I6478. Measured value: 48.8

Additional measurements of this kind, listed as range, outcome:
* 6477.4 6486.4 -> 48.9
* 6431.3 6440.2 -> 49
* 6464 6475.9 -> 48.6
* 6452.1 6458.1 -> 48.4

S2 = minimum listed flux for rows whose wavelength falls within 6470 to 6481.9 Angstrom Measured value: 48.5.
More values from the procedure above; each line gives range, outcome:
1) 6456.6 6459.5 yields 48.4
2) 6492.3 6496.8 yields 47.5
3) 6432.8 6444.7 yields 48.3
